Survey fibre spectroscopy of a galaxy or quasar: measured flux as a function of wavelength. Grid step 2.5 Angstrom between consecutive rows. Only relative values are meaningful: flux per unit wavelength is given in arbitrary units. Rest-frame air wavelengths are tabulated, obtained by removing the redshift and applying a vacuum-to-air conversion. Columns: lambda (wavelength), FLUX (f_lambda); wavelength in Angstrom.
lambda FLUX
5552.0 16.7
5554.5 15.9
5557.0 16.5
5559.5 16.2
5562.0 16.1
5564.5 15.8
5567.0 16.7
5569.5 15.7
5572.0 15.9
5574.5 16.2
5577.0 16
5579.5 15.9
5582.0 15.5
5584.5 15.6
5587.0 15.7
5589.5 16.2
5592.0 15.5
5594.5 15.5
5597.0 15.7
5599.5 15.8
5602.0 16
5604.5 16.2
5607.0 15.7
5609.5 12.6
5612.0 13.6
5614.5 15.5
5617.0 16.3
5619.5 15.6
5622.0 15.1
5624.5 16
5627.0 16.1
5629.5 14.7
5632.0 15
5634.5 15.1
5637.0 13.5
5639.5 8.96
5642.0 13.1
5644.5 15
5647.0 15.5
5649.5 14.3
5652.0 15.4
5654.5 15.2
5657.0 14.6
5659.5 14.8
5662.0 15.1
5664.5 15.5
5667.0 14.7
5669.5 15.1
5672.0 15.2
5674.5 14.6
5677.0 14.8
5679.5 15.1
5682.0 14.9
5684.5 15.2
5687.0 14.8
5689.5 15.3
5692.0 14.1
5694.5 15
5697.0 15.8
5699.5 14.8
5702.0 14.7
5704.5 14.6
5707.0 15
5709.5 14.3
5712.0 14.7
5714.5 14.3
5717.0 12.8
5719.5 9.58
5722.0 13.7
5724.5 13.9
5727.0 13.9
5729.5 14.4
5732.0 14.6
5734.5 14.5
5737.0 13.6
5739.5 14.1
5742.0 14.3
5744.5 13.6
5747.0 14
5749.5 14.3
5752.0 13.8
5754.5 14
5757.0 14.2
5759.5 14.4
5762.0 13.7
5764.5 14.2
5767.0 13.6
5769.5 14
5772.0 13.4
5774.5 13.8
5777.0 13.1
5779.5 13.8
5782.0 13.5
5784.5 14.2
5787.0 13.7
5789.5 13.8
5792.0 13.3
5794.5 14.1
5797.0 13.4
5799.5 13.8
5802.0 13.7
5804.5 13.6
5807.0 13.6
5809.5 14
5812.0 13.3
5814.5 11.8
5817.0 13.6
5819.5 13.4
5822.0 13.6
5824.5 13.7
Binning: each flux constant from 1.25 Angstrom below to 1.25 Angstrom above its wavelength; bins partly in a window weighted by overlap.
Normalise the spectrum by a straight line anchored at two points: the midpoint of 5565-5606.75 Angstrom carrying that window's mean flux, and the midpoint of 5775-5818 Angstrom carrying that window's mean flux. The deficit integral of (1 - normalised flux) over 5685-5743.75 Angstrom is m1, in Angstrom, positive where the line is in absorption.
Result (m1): 1.0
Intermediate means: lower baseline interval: 15.9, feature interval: 14.2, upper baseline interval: 13.6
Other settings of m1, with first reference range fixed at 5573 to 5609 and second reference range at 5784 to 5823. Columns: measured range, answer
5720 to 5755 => 0.7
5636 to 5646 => 1.7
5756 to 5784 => 0.2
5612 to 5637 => 0.2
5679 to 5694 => -0.1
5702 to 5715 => -0.1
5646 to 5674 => 0.0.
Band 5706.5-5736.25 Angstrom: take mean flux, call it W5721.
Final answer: 13.8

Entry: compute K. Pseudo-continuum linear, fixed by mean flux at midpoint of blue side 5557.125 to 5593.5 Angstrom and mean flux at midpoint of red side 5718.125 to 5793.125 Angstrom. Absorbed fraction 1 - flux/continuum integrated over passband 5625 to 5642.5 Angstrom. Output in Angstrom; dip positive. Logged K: 1.5 Angstrom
